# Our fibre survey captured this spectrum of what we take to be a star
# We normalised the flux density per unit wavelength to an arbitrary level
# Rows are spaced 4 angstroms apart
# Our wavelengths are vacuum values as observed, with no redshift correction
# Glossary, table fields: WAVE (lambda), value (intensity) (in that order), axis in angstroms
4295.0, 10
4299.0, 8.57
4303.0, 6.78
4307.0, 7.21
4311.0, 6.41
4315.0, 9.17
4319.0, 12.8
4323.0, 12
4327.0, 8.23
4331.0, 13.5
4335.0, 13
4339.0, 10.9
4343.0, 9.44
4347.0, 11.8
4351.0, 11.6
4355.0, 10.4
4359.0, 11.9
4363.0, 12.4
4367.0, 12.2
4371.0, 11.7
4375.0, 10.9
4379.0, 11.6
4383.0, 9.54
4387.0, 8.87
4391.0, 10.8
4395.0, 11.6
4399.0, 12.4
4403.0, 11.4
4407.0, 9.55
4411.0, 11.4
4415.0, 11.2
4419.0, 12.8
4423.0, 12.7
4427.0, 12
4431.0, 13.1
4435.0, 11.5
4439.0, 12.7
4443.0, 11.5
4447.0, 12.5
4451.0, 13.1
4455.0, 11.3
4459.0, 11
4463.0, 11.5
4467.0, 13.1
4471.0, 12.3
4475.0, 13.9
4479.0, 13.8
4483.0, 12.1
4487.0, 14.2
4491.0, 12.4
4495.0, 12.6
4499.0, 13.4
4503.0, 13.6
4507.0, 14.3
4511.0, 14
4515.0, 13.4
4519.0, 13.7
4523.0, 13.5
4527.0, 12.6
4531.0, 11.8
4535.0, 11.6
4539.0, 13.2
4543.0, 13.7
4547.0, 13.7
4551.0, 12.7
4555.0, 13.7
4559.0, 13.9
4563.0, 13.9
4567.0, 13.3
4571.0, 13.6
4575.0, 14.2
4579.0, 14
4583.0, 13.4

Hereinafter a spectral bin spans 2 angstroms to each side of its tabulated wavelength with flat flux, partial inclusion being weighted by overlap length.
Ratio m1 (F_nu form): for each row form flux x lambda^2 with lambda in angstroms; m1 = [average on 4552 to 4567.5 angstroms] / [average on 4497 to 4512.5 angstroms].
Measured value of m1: 1.01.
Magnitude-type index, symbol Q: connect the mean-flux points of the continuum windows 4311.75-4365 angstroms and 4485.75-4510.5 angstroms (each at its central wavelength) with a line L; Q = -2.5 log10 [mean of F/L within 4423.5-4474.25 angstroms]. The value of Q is 0.05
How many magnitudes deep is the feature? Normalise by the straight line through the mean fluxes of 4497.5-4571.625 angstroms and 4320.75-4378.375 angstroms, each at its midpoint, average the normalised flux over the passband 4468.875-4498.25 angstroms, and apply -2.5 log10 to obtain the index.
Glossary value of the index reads -0.02 mag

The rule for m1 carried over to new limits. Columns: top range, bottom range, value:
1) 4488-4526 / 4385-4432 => 1.23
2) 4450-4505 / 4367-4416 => 1.21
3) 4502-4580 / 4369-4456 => 1.23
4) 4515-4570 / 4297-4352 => 1.44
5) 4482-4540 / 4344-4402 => 1.24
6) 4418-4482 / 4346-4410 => 1.15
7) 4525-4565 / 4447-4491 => 1.07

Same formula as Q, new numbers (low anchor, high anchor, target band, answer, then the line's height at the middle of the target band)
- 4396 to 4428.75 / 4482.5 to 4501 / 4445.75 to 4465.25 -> 0.05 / 12.4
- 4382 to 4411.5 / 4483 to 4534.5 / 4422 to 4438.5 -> -0.08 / 11.4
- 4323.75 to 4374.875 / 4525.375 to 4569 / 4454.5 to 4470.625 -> 0.05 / 12.4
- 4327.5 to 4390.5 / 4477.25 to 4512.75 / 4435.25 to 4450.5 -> 0.03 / 12.6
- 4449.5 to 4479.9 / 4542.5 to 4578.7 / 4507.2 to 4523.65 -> -0.05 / 13.1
